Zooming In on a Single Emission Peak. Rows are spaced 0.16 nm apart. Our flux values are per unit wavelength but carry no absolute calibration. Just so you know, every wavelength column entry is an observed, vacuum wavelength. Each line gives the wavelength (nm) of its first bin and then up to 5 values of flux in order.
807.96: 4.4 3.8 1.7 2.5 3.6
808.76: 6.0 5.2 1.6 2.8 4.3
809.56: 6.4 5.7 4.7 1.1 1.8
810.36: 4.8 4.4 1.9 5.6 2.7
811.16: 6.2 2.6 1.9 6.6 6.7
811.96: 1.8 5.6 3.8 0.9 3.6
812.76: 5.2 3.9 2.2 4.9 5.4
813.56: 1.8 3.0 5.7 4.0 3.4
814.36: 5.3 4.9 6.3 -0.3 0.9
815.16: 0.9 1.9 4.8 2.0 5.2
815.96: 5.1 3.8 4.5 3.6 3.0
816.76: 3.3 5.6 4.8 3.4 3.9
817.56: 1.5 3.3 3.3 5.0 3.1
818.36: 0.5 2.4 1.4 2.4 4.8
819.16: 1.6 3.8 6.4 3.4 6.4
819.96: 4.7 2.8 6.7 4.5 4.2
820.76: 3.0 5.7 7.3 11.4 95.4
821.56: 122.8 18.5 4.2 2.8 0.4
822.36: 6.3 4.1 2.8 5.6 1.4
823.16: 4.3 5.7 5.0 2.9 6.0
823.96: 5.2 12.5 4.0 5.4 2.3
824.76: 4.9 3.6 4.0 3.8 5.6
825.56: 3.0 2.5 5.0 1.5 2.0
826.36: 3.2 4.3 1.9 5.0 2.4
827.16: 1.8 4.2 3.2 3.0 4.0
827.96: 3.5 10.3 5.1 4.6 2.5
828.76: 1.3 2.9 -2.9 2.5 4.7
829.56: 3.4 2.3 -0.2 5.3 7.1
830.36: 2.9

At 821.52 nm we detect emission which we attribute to H-alpha 6563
